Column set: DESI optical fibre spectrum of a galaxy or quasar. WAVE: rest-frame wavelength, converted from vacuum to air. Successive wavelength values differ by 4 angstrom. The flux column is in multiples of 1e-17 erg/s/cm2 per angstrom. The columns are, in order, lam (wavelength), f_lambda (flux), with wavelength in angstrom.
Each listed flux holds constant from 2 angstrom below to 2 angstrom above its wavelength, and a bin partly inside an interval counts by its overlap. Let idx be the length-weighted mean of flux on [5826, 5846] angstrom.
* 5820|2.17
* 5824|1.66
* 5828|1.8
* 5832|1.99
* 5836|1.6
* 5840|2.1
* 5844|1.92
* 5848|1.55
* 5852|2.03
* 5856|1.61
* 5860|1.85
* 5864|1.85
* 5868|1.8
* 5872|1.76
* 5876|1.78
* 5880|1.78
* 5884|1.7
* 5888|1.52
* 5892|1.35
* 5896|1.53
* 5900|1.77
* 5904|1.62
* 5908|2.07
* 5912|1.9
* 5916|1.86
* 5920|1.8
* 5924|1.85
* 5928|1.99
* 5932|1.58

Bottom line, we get 1.88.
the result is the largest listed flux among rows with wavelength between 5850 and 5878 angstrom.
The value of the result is 2.03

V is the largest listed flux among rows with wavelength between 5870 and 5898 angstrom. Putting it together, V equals 1.78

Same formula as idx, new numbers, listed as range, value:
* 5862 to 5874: 1.8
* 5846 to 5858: 1.73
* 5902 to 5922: 1.85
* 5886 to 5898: 1.47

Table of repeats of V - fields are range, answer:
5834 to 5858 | 2.1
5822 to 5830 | 1.8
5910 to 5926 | 1.9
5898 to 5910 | 2.07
